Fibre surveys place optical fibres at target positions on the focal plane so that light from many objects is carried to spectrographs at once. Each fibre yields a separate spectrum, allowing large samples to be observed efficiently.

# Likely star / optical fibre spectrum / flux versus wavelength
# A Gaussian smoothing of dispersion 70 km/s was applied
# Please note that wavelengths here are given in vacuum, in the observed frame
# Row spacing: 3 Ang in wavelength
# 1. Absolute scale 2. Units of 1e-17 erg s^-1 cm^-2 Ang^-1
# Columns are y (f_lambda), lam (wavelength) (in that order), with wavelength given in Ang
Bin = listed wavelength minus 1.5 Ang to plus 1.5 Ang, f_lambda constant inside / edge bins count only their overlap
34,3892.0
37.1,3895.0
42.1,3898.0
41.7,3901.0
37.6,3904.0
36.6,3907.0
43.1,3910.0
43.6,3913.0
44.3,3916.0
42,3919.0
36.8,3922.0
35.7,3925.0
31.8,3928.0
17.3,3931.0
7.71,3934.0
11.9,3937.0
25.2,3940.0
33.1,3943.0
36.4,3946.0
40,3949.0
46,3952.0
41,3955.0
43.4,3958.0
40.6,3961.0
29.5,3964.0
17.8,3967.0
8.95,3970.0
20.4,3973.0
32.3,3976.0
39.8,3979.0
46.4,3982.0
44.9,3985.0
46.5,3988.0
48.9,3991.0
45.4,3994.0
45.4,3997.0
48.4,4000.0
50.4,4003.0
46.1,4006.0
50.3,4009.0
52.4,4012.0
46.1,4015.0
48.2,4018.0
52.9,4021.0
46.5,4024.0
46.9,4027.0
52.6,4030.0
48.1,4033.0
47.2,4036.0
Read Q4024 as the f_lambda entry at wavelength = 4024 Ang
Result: 46.5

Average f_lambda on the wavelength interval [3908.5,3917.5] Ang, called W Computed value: 43.7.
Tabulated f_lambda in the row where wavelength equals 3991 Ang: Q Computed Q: 48.9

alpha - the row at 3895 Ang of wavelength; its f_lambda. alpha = 37.1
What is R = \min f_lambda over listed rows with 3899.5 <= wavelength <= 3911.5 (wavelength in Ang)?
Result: 36.6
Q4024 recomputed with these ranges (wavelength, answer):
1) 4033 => 48.1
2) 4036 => 47.2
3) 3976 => 32.3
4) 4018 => 48.2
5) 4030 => 52.6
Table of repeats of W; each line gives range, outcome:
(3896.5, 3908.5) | 39.5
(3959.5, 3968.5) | 29.3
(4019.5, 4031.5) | 49.7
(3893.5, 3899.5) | 39.6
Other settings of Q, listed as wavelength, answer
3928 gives 31.8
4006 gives 46.1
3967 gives 17.8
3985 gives 44.9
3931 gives 17.3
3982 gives 46.4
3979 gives 39.8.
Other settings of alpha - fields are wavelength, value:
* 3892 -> 34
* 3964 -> 29.5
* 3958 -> 43.4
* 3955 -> 41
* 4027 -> 46.9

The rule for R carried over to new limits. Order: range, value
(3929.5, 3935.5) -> 7.71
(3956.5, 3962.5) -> 40.6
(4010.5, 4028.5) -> 46.1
